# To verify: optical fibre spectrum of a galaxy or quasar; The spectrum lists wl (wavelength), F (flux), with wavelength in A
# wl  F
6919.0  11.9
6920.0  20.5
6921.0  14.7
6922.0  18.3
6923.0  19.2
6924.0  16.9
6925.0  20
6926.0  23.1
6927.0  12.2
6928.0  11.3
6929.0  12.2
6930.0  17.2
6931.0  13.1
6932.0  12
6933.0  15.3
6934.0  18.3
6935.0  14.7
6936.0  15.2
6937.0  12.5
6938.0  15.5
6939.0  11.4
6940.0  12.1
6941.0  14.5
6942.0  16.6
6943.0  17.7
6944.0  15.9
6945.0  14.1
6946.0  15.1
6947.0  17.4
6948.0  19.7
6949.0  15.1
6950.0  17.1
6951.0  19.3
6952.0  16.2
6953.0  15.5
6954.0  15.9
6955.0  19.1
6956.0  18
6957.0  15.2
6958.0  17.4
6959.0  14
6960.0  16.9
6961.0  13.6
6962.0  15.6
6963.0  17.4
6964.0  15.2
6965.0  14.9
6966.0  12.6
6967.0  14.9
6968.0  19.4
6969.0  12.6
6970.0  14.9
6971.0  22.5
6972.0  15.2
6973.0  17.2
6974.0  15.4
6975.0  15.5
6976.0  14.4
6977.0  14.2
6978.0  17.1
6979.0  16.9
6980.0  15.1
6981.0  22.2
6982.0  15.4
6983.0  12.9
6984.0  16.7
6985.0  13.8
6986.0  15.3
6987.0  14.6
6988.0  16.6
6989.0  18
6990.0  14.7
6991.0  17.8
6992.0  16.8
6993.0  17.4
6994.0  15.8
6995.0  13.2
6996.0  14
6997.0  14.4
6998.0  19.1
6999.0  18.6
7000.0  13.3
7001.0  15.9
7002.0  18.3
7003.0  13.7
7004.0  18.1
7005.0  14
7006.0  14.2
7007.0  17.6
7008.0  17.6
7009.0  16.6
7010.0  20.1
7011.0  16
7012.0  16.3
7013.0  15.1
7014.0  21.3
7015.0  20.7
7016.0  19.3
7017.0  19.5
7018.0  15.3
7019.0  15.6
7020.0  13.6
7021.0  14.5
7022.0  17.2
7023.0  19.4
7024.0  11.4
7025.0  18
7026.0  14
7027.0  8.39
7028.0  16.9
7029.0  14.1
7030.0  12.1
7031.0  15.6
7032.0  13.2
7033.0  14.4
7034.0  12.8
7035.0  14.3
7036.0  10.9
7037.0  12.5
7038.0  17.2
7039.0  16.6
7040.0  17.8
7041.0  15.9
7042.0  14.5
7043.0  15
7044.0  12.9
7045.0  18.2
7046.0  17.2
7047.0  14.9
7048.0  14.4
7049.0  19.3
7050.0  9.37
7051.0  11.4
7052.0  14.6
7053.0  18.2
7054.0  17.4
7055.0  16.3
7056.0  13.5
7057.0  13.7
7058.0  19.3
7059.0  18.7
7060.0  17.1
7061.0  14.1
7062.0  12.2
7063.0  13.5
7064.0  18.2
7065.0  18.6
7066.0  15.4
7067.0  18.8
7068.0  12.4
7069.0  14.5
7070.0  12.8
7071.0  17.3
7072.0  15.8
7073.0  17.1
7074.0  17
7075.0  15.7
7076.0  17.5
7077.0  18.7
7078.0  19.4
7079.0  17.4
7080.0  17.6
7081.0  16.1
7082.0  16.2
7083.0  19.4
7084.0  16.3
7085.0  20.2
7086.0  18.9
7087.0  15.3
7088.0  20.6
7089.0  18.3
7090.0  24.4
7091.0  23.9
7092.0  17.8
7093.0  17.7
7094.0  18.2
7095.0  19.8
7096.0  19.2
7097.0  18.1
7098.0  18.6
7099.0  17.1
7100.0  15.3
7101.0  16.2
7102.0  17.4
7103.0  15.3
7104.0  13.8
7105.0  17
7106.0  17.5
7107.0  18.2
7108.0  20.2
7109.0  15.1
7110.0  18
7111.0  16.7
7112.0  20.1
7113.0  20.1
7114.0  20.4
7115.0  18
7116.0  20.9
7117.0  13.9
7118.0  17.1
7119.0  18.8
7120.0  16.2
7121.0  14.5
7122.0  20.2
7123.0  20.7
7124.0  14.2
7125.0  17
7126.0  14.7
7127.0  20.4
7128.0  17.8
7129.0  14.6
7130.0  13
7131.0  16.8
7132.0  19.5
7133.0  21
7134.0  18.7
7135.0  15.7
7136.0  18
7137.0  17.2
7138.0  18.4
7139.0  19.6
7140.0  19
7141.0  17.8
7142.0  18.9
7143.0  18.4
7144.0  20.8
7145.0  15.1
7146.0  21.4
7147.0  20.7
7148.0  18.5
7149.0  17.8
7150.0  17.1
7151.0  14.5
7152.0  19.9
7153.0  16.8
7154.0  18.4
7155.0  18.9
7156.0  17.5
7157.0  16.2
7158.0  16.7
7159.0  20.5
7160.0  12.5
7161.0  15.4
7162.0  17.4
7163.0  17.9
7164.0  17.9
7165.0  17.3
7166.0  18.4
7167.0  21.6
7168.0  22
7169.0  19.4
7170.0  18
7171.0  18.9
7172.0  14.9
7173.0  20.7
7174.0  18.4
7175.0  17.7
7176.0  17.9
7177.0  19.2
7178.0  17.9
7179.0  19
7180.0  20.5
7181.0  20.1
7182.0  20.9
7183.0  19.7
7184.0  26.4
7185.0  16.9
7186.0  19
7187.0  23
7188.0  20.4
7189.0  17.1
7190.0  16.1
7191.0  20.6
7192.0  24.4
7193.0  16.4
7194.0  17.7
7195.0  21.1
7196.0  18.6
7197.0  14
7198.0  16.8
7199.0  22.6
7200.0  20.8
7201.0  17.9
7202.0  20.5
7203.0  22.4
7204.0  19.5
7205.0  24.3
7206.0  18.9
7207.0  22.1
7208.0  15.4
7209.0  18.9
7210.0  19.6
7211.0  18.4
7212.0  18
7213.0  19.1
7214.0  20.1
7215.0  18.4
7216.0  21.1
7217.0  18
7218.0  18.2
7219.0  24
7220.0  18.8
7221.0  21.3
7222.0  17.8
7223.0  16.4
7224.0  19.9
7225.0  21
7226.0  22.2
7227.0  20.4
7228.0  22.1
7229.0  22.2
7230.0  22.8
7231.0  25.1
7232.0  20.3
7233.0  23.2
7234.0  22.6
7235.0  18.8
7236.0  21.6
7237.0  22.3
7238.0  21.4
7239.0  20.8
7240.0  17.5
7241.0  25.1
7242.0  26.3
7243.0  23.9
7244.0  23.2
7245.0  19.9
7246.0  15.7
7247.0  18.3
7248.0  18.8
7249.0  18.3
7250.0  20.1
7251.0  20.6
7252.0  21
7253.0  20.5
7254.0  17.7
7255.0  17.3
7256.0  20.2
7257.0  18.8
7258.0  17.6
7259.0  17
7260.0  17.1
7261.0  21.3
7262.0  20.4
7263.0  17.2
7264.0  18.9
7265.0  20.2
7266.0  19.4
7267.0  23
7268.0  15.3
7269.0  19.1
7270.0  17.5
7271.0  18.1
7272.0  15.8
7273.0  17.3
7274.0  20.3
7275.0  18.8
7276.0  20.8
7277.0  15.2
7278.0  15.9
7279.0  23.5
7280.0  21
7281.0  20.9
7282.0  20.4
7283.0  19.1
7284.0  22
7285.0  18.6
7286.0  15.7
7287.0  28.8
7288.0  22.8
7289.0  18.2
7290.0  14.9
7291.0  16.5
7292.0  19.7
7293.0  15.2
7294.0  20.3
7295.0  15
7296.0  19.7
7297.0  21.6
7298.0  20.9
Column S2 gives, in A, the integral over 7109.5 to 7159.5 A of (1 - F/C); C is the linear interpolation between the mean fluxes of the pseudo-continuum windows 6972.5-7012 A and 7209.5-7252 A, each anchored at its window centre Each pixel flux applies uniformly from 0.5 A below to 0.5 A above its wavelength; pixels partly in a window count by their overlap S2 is 2.2 A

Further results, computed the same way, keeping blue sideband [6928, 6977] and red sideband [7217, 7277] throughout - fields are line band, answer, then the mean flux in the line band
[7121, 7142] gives 0.7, 17.7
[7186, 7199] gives 0.1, 19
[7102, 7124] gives 0.4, 17.7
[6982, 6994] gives 0.2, 15.8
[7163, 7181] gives 0.0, 18.8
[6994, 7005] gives 0.4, 15.8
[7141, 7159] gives 0.4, 18.2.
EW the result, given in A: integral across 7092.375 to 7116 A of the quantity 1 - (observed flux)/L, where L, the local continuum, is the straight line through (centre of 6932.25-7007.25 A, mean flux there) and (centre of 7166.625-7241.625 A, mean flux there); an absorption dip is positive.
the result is 0.55 A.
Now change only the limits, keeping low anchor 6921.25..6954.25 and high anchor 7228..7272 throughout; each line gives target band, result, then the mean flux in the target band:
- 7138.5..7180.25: 1.3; 18.3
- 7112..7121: 0.1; 18.1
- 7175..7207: -0.7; 19.7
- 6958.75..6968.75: 0.4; 15.4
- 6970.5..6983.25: -0.2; 16.5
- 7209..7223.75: 0.3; 19.2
